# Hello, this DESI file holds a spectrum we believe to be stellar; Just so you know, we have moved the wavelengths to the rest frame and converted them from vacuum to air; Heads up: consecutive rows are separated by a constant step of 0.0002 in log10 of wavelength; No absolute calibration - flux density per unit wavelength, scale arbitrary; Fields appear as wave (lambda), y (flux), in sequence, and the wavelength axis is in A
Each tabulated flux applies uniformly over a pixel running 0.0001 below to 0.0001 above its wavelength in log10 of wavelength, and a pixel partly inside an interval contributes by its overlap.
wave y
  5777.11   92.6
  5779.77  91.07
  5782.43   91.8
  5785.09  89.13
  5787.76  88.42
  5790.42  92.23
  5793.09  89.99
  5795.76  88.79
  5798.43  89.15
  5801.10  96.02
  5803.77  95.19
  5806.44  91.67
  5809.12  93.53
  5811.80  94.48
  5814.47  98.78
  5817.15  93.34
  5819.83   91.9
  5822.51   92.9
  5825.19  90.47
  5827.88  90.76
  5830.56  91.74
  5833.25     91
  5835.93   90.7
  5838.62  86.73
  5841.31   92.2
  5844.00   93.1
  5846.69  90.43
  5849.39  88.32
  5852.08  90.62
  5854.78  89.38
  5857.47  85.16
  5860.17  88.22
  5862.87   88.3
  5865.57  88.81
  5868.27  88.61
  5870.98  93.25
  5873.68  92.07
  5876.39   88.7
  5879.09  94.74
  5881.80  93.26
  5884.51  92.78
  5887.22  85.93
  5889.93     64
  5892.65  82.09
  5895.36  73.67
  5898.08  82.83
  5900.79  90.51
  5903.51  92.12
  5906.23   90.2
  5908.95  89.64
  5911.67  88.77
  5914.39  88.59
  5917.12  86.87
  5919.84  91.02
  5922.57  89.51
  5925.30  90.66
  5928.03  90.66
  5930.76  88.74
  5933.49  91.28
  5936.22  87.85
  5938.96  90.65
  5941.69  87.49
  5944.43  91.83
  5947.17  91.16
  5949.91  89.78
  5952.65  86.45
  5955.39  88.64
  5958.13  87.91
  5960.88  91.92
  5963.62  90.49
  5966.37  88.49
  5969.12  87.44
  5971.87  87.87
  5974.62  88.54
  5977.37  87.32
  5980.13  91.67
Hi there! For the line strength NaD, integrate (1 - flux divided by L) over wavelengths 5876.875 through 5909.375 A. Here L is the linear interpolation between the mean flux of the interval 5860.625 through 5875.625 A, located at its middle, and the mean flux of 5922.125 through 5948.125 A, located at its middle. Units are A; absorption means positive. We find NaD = 1.5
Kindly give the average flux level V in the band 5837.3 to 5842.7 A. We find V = 89.5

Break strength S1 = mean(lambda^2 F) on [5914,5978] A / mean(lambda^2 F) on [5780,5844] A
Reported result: 1.02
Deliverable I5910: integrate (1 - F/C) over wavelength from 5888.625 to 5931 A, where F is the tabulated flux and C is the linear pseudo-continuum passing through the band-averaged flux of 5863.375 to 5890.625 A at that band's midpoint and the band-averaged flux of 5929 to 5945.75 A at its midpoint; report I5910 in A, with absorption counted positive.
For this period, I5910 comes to 1.5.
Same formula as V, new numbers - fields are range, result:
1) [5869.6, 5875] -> 92.6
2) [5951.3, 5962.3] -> 88.8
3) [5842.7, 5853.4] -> 90.6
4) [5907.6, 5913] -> 89.2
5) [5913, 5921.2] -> 88.9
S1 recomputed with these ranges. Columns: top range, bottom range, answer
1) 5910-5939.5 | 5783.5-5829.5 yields 1.01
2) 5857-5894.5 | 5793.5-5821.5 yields 0.96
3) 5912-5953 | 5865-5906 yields 1.05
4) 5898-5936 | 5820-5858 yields 1.02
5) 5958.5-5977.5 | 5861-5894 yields 1.05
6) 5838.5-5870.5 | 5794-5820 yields 0.97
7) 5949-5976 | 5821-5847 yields 1.02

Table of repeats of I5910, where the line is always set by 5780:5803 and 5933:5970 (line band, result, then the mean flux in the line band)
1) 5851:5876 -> 0.2 A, 89.3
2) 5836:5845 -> 0.0 A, 90.6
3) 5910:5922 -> 0.1 A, 88.9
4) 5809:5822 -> -0.5 A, 94.4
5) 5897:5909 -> 0.1 A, 89.2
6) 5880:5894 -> 0.9 A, 83.9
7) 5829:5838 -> 0.0 A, 90.8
